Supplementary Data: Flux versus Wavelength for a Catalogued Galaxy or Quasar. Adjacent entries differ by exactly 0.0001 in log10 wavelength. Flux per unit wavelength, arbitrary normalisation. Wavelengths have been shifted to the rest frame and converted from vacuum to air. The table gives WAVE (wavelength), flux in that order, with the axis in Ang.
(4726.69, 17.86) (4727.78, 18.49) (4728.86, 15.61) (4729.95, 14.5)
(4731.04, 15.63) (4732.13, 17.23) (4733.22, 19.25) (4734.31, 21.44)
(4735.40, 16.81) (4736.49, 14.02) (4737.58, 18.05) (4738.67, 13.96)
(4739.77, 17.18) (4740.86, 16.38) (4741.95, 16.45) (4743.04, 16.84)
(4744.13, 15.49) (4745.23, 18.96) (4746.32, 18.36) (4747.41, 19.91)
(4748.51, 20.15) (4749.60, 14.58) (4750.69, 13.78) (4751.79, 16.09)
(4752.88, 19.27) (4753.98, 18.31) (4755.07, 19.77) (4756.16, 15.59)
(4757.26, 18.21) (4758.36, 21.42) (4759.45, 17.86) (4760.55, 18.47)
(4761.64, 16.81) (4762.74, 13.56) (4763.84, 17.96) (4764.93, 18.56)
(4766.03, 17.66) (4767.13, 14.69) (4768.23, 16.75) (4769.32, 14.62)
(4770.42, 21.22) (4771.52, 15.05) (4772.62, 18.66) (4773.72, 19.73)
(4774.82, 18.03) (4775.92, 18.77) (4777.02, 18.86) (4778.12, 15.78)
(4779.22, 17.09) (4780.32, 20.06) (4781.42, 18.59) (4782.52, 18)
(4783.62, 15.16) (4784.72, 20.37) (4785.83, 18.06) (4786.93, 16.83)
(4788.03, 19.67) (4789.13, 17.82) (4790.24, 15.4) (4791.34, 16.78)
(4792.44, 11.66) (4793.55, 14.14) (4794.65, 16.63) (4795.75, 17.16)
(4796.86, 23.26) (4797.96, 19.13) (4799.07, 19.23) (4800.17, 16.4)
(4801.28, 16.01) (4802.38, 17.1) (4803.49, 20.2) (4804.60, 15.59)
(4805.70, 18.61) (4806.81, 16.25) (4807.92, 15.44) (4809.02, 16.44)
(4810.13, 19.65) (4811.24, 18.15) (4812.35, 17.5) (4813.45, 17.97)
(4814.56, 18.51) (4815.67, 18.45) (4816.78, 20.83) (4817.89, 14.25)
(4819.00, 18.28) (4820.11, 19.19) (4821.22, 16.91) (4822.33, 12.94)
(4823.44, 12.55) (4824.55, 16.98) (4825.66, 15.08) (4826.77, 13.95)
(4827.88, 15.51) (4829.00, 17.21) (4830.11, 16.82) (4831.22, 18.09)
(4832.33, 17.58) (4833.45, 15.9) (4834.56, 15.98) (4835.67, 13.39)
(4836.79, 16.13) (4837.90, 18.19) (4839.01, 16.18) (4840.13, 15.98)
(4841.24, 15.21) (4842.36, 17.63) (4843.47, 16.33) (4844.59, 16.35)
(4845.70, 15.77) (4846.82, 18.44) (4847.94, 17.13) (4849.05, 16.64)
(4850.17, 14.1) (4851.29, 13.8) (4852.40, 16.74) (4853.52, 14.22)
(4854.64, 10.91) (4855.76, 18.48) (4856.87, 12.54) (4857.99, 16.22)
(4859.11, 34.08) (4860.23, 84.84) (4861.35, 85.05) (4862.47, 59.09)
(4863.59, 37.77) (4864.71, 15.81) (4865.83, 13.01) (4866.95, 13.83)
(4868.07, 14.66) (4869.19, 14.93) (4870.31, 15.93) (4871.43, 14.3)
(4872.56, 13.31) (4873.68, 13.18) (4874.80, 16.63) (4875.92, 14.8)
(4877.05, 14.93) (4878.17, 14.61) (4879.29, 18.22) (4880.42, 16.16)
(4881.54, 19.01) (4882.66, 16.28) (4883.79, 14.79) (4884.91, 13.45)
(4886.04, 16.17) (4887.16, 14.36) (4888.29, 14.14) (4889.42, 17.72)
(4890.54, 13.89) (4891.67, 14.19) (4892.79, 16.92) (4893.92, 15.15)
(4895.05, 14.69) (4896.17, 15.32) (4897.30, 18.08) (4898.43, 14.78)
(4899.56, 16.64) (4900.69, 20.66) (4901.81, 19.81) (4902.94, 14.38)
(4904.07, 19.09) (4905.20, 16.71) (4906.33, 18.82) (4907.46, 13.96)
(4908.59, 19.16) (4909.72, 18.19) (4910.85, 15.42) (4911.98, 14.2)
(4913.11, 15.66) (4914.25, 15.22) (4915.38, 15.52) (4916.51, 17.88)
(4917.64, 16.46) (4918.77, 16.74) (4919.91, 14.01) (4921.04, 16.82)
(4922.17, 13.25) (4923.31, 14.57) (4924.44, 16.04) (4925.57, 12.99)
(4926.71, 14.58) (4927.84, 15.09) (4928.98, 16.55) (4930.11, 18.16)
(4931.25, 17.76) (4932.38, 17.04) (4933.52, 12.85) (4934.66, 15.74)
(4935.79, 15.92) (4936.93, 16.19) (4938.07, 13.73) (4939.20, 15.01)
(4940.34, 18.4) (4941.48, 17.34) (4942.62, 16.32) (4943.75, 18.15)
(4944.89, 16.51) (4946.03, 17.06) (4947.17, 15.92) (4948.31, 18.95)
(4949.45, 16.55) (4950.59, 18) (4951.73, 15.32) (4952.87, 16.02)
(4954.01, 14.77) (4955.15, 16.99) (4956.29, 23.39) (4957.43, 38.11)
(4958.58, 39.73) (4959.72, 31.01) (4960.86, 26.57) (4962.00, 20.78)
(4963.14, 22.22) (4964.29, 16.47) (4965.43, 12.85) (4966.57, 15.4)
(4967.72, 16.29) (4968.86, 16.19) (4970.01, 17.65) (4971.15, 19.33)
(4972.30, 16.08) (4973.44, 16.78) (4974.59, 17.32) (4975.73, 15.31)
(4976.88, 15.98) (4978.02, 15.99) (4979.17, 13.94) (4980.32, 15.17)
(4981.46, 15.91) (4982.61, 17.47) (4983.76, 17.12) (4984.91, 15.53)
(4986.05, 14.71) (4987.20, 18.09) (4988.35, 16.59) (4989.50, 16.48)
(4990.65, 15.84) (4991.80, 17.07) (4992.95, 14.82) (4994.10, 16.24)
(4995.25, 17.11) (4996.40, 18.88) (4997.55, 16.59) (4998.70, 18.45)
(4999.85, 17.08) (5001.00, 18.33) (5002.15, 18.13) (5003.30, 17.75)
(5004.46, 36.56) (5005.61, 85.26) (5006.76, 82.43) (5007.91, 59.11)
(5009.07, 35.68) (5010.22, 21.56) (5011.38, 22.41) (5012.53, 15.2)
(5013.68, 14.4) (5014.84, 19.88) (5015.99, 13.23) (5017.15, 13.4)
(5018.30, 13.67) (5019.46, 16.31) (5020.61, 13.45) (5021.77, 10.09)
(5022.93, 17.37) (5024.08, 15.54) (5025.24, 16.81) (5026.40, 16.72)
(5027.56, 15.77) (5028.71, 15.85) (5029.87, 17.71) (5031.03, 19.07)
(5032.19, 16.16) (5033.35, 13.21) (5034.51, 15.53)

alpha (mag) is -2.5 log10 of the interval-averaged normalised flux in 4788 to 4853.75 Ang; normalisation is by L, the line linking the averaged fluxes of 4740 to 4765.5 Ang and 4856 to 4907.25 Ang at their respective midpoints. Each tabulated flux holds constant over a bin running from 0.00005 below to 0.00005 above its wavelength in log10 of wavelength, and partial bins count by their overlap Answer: 0.15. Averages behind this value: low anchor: 17.5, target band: 16.7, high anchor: 20.6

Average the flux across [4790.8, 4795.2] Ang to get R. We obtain 14.8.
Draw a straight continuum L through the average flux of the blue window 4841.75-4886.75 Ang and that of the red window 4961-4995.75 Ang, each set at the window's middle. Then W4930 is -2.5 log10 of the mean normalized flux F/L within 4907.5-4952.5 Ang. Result 0.15 mag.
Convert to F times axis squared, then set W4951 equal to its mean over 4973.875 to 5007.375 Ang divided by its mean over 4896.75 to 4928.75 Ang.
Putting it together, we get 1.40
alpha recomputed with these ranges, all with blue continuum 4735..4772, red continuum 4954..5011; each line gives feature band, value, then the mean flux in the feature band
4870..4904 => 0.28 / 15.8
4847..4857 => 0.27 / 15.2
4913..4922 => 0.31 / 15.9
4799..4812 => 0.06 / 17.4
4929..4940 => 0.33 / 15.9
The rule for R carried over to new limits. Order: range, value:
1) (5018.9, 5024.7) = 14.6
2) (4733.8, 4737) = 17.4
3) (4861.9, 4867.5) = 28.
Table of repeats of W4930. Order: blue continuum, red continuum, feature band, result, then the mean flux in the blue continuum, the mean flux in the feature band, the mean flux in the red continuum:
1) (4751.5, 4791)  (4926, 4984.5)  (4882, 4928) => 0.129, 17.7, 15.9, 18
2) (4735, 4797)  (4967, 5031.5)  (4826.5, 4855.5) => 0.148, 17.3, 16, 20.4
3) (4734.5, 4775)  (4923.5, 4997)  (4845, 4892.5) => -0.175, 17.3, 20.5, 17.6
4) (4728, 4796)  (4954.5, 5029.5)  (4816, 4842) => 0.132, 17.3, 16.3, 21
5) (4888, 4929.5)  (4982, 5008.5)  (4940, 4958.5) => 0.075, 16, 19.2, 25.5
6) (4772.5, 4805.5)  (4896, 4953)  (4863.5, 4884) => 0.058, 17.7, 16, 16.4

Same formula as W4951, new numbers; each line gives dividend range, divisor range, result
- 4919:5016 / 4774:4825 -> 1.24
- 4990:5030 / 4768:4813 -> 1.42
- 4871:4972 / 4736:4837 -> 1.05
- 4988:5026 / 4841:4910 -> 1.26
